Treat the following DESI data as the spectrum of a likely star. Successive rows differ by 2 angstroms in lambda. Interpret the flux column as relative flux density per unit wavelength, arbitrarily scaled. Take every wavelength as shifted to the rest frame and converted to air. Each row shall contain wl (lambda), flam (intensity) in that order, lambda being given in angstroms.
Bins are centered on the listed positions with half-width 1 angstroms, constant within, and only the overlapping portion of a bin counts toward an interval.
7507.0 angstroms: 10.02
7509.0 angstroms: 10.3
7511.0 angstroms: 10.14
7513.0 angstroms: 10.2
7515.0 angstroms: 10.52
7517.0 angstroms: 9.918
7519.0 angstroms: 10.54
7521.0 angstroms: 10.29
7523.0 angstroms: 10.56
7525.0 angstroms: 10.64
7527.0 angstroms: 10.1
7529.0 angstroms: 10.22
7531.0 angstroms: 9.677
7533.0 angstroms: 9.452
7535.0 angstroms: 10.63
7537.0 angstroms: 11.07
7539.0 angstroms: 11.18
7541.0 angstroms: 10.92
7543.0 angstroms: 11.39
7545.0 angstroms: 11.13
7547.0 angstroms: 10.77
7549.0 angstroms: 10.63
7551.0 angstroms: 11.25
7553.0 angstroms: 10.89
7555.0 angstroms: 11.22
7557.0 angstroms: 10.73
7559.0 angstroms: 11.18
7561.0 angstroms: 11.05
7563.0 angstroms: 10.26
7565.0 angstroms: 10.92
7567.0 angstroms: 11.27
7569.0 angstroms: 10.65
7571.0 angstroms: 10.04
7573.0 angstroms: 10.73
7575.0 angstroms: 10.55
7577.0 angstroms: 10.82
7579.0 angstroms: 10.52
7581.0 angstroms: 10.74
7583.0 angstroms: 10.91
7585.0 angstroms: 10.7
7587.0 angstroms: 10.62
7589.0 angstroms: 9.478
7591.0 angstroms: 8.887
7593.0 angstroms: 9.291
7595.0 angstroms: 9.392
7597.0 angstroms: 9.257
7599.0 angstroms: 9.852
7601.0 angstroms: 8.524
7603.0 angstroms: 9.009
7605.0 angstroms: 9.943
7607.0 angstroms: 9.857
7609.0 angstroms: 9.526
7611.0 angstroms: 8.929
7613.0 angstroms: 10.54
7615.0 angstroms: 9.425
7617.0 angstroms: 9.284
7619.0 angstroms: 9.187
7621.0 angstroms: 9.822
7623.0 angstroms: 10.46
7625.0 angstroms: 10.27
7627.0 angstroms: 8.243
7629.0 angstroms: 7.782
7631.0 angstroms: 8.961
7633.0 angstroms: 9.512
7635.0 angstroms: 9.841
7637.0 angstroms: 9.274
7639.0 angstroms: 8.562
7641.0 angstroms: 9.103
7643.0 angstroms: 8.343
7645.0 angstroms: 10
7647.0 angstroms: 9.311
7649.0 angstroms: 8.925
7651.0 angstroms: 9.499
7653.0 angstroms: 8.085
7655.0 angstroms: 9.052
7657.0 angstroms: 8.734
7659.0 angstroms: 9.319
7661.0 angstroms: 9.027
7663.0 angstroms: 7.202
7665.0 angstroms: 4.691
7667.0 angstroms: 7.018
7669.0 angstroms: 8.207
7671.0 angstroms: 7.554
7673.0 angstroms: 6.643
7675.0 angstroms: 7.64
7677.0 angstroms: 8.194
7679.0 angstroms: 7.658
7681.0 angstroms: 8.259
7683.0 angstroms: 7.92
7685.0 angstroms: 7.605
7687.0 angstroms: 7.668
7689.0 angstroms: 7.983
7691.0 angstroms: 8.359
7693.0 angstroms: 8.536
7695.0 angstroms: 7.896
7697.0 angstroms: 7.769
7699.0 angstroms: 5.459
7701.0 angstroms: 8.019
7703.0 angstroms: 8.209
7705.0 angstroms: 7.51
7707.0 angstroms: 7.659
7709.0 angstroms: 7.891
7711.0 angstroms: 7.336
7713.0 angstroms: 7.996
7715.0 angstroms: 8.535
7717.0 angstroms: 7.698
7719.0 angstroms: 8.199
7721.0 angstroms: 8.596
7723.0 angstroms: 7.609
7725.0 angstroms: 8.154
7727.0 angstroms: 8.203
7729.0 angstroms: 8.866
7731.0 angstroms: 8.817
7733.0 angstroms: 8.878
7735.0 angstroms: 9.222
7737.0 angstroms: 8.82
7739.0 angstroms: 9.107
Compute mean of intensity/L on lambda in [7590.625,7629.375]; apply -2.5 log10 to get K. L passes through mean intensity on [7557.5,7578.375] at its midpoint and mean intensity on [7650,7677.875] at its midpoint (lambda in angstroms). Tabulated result 0.010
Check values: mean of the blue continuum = 10.7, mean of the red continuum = 7.92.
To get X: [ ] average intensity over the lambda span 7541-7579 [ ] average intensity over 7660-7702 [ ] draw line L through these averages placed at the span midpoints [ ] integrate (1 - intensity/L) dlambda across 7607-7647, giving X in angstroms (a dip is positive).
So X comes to -1.3 angstroms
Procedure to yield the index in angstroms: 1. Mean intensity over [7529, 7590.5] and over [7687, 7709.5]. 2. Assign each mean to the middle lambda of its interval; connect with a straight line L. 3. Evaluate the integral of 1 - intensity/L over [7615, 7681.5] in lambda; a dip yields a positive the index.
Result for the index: 1.6 angstroms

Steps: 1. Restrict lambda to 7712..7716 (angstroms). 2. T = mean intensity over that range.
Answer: 8.27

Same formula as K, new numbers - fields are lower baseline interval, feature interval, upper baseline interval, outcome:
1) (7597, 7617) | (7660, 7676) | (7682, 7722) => 0.16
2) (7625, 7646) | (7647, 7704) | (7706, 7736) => 0.10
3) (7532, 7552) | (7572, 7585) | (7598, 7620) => -0.07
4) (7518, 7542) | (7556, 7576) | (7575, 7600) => -0.06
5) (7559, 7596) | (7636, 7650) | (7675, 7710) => -0.02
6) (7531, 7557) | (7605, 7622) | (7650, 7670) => -0.05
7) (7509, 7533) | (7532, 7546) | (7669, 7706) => -0.09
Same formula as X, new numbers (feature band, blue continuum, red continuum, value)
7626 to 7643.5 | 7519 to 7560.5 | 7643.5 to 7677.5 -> -0.29 angstroms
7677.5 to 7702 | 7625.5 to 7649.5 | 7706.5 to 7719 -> 1.38 angstroms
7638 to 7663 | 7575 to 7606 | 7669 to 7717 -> -0.82 angstroms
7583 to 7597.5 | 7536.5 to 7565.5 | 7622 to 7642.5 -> 0.50 angstroms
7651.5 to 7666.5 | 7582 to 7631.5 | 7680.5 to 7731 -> 1.14 angstroms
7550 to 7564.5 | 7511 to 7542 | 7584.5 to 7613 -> -1.32 angstroms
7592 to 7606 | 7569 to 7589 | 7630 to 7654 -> 1.09 angstroms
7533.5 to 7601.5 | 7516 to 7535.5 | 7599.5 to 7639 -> -4.76 angstroms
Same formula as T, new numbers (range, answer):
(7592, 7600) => 9.45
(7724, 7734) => 8.58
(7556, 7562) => 11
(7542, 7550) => 11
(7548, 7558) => 10.9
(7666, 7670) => 7.61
